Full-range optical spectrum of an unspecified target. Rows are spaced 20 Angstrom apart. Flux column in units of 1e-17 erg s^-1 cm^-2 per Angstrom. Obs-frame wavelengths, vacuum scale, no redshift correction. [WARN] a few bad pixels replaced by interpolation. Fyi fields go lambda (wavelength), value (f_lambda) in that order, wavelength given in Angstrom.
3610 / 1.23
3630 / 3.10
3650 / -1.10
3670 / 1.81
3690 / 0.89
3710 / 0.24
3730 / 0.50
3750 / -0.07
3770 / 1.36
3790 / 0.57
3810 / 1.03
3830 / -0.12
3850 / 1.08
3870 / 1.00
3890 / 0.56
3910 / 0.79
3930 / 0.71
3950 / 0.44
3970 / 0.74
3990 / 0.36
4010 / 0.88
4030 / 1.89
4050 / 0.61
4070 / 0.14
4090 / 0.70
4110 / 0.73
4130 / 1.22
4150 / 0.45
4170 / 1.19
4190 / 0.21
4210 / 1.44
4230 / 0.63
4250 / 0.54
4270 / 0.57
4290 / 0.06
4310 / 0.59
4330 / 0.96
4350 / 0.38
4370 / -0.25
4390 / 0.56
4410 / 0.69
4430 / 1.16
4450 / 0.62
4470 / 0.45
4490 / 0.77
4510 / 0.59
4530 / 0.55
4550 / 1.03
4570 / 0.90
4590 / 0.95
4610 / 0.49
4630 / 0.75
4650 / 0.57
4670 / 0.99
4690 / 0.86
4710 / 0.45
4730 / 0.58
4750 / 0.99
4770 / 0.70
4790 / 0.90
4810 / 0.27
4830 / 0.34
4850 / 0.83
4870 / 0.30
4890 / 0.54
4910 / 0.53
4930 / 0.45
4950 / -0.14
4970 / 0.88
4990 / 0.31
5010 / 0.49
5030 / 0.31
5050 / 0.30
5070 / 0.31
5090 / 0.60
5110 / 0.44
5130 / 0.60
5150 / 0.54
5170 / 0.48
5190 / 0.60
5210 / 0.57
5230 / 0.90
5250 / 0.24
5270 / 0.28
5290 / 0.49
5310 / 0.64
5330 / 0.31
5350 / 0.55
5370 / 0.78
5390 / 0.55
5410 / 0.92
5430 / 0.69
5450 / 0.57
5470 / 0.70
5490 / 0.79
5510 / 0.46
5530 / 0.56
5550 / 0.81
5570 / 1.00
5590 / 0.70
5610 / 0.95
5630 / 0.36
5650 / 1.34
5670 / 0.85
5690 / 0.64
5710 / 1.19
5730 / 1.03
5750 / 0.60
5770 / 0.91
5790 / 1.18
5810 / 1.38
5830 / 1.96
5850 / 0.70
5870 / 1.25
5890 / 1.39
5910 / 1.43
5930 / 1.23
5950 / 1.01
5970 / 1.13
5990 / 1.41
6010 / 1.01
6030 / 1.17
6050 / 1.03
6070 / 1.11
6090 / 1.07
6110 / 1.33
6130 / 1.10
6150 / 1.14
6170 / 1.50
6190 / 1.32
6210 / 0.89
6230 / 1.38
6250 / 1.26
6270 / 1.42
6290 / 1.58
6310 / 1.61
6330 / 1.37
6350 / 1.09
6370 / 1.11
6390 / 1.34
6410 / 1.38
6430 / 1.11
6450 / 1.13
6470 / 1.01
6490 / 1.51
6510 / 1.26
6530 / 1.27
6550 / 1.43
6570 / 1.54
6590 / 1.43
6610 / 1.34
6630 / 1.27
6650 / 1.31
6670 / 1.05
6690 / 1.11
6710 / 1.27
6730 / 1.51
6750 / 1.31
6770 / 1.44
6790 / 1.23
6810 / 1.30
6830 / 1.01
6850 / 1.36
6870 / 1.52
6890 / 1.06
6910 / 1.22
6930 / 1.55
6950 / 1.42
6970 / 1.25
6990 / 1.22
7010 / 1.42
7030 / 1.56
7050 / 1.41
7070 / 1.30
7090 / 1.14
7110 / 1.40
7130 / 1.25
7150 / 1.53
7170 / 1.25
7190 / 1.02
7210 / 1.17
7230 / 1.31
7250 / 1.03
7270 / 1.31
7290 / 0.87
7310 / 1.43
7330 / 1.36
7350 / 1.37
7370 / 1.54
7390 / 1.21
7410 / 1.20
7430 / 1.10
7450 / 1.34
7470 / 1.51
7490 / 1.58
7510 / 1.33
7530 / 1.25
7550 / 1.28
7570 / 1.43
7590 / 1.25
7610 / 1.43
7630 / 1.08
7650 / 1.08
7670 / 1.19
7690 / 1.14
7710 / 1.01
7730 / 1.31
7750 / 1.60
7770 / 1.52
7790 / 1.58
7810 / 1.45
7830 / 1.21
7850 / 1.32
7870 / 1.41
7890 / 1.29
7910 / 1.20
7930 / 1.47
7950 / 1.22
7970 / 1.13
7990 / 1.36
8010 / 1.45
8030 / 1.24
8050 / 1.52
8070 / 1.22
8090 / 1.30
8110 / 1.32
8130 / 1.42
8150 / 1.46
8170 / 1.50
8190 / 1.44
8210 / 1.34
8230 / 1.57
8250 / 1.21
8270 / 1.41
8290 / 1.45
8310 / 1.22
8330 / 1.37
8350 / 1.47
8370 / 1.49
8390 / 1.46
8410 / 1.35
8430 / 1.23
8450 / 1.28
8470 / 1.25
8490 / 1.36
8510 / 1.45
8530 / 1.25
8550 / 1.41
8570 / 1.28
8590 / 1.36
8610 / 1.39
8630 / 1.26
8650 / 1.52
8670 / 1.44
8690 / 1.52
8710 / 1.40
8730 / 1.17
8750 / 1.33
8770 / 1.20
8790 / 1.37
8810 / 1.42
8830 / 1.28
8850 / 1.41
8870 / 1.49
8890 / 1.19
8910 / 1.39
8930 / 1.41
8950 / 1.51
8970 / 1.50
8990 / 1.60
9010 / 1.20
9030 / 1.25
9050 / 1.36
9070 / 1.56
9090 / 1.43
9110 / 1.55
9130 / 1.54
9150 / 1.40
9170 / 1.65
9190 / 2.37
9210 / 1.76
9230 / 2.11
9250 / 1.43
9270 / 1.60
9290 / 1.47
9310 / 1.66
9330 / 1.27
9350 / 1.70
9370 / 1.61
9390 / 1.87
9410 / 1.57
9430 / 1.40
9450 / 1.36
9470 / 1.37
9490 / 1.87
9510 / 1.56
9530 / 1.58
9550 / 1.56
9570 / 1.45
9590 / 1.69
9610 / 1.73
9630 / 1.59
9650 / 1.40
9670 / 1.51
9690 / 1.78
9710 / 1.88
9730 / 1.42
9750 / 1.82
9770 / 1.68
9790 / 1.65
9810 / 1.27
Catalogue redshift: 0.401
